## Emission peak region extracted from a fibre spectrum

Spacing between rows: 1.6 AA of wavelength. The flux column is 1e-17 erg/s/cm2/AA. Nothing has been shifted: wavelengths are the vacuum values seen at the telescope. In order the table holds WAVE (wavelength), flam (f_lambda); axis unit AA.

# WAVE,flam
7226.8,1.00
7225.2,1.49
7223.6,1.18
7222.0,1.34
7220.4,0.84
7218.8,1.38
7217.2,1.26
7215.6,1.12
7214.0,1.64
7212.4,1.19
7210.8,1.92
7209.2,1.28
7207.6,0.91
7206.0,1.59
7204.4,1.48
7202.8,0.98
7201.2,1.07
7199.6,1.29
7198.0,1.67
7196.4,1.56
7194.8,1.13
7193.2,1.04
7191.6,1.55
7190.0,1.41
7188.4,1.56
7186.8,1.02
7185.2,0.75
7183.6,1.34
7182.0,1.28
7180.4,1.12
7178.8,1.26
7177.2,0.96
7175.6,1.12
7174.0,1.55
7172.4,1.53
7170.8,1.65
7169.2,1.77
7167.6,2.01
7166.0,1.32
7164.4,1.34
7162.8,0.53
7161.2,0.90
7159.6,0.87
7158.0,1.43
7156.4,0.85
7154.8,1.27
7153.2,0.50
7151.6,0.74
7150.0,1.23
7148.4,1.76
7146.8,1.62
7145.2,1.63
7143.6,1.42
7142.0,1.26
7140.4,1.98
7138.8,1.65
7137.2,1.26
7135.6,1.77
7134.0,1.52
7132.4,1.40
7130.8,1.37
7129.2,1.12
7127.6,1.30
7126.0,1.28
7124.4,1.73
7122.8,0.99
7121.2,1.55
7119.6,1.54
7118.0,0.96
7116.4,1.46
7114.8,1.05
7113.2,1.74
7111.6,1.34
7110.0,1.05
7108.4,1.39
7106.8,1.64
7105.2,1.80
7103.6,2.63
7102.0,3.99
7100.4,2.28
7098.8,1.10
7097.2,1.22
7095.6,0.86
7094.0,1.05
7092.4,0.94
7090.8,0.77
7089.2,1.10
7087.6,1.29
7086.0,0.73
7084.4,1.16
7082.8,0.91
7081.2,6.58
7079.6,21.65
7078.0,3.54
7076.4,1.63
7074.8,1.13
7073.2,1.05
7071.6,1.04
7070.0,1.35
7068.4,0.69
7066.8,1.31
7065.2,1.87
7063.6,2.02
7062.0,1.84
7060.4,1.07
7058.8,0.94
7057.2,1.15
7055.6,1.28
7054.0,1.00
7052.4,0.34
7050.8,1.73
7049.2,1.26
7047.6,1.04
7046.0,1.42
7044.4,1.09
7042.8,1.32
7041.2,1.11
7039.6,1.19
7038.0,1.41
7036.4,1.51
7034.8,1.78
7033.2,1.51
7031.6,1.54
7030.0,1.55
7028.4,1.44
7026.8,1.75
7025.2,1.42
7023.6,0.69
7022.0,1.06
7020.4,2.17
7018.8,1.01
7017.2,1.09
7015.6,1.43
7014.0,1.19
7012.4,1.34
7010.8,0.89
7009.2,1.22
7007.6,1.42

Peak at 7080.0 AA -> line Halpha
